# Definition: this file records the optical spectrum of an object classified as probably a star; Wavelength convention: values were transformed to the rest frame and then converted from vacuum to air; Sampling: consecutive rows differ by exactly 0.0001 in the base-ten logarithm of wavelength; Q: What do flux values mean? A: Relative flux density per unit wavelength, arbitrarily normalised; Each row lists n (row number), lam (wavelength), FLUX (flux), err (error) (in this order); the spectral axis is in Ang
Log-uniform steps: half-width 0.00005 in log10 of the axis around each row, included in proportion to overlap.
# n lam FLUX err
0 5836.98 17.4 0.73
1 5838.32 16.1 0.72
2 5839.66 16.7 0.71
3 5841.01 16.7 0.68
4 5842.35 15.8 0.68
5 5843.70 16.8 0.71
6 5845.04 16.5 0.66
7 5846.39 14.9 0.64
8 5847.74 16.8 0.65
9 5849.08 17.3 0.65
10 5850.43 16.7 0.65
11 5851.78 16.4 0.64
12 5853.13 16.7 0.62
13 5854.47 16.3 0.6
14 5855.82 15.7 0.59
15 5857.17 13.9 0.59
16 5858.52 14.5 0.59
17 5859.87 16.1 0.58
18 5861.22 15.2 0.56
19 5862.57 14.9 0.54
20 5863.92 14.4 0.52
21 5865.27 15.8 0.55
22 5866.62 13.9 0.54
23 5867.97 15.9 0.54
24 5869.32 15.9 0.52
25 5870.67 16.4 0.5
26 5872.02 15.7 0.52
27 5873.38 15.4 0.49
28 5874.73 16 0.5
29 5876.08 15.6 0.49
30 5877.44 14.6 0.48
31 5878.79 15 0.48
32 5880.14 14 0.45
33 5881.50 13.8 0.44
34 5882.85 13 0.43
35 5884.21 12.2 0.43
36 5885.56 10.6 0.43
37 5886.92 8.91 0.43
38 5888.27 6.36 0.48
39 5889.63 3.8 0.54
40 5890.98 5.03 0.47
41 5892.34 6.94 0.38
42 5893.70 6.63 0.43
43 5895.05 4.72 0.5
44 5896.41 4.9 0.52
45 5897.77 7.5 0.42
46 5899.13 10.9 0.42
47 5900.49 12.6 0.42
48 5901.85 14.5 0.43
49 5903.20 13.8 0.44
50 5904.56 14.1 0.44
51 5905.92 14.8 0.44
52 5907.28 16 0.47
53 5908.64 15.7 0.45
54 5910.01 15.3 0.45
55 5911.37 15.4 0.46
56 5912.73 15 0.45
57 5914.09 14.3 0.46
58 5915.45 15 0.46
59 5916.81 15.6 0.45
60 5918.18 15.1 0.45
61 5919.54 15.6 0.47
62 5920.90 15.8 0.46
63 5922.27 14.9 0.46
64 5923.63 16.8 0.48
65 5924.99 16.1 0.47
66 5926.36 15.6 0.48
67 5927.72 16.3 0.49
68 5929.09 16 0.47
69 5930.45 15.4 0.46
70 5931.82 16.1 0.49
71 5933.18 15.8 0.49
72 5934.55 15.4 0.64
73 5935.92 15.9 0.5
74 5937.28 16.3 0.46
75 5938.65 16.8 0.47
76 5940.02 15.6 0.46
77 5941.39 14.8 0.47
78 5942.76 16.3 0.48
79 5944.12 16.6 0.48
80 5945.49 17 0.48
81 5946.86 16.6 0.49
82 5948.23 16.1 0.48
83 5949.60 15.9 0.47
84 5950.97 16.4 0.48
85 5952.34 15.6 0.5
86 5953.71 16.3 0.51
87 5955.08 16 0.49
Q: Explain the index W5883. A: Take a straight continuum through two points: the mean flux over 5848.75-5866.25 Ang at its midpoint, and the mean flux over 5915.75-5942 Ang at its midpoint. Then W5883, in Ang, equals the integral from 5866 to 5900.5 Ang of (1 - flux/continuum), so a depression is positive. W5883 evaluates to 9.5 Ang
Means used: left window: 15.6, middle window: 11.4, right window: 15.8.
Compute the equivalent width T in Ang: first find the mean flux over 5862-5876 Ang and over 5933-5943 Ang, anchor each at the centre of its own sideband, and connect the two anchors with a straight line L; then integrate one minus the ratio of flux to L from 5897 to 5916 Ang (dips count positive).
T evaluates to 2.17 Ang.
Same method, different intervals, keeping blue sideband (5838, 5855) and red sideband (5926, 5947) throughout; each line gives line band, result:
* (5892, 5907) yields 5.4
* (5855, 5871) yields 1.1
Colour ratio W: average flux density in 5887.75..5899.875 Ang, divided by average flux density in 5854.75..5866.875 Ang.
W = 0.42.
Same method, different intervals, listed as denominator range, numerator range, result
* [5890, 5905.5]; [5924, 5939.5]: 1.73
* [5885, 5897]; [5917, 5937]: 2.46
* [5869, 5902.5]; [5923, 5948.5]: 1.44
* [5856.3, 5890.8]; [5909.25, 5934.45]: 1.15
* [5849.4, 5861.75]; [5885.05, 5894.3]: 0.43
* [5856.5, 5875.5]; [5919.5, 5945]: 1.04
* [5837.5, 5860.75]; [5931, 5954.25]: 1.00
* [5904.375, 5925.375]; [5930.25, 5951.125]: 1.05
